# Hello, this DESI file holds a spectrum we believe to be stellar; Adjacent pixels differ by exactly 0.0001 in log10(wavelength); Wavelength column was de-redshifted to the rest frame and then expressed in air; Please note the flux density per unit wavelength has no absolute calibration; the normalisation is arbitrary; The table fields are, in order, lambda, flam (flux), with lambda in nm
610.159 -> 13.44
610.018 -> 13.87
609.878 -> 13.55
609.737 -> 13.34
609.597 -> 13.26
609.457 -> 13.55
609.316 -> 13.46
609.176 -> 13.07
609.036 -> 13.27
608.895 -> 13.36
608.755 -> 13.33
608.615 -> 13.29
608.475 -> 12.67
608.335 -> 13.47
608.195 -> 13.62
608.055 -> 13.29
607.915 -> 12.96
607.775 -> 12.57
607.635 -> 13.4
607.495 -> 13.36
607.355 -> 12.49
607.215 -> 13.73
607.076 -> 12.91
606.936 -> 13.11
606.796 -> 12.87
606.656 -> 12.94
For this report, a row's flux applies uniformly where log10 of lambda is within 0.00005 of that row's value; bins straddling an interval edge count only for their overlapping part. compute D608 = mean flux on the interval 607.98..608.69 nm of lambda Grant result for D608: 13.3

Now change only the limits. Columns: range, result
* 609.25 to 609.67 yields 13.4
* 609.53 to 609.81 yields 13.3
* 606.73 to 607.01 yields 13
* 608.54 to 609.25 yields 13.3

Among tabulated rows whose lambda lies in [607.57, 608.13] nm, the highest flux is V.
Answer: 13.4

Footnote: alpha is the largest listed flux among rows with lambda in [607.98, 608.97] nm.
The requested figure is 13.62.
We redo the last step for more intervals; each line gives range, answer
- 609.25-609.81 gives 13.55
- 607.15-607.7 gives 13.73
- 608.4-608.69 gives 13.29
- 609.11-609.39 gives 13.46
